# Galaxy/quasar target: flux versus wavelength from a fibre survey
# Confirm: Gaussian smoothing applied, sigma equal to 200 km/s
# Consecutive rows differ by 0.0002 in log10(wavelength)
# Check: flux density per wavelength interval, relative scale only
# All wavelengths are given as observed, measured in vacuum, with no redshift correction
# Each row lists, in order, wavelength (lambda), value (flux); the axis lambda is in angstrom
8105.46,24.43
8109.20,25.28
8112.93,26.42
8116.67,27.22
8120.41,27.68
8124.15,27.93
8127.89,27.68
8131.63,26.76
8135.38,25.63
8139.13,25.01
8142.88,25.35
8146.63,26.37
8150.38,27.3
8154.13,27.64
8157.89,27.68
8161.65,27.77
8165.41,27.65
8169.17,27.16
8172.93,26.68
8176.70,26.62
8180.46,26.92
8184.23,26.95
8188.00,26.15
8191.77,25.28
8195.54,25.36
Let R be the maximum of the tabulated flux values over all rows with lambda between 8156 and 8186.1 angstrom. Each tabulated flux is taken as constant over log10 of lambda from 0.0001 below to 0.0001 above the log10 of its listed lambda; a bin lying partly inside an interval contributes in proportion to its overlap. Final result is 27.77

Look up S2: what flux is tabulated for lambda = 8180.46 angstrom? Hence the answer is 26.92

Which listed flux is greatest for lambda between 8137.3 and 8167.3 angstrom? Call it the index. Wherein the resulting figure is 27.77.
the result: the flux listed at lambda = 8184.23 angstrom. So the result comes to 26.95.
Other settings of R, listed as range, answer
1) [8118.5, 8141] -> 27.93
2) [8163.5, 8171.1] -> 27.65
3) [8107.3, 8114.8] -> 26.42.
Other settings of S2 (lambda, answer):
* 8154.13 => 27.64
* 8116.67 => 27.22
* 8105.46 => 24.43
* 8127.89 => 27.68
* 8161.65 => 27.77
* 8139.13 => 25.01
